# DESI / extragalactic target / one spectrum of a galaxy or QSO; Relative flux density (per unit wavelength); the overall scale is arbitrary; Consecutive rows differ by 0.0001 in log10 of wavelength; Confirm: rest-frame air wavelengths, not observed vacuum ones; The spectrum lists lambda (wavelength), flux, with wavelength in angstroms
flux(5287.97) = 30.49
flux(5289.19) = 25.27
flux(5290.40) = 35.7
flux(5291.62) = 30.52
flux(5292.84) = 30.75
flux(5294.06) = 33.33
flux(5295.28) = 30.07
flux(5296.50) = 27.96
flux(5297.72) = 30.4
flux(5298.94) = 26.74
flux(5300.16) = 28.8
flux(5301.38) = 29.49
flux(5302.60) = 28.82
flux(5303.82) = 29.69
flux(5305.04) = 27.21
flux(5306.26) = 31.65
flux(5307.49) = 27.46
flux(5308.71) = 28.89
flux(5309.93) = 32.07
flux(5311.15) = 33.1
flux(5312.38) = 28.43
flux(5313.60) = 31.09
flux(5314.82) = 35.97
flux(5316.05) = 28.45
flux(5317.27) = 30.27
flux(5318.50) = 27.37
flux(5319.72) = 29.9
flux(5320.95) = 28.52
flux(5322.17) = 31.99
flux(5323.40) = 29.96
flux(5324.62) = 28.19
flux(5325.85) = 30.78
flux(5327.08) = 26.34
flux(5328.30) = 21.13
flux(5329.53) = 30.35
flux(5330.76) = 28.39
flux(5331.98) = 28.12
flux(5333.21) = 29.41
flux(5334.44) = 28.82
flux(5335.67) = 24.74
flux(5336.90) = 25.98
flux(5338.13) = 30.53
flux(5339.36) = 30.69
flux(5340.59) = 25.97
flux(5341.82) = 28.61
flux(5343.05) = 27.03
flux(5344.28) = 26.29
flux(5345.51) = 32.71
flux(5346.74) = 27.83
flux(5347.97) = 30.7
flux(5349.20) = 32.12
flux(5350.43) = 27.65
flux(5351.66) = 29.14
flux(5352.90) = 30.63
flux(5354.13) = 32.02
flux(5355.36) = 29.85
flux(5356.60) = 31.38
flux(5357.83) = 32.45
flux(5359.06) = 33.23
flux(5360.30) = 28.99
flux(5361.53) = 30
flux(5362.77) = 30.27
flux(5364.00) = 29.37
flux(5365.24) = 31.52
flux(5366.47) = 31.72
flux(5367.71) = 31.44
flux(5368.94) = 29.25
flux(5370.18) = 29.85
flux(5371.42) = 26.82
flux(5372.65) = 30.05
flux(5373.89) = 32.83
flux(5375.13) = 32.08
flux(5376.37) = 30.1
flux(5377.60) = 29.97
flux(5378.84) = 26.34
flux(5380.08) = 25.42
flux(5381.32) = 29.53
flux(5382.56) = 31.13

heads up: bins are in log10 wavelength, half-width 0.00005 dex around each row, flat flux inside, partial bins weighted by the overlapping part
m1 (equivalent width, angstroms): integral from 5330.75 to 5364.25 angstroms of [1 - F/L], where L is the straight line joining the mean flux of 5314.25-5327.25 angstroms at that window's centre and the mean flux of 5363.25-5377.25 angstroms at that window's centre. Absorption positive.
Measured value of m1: 0.87 angstroms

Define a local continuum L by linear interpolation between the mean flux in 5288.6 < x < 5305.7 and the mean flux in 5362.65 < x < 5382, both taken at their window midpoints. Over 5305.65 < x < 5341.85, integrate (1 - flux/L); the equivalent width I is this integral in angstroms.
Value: 0.7 angstroms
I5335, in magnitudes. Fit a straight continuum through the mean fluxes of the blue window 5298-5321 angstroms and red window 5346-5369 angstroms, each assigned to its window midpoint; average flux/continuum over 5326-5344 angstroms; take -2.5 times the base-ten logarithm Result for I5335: 0.10 mag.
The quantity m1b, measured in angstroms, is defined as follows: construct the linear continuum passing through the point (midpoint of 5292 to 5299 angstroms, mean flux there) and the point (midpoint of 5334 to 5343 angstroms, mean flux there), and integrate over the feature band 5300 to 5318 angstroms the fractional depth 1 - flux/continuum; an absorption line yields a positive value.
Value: -0.44 angstroms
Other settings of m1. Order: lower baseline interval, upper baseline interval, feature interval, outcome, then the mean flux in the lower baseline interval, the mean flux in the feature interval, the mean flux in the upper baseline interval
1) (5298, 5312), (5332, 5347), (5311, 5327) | -0.6 angstroms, 29.5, 30.1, 28.2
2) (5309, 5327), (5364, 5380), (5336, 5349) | 0.6 angstroms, 30.3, 28.7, 30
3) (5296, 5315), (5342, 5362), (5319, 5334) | 0.7 angstroms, 29.7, 28.6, 30.1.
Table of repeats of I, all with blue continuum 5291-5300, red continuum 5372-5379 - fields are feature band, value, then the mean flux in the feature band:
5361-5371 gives 0.0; 30.3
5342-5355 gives 0.3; 29.6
